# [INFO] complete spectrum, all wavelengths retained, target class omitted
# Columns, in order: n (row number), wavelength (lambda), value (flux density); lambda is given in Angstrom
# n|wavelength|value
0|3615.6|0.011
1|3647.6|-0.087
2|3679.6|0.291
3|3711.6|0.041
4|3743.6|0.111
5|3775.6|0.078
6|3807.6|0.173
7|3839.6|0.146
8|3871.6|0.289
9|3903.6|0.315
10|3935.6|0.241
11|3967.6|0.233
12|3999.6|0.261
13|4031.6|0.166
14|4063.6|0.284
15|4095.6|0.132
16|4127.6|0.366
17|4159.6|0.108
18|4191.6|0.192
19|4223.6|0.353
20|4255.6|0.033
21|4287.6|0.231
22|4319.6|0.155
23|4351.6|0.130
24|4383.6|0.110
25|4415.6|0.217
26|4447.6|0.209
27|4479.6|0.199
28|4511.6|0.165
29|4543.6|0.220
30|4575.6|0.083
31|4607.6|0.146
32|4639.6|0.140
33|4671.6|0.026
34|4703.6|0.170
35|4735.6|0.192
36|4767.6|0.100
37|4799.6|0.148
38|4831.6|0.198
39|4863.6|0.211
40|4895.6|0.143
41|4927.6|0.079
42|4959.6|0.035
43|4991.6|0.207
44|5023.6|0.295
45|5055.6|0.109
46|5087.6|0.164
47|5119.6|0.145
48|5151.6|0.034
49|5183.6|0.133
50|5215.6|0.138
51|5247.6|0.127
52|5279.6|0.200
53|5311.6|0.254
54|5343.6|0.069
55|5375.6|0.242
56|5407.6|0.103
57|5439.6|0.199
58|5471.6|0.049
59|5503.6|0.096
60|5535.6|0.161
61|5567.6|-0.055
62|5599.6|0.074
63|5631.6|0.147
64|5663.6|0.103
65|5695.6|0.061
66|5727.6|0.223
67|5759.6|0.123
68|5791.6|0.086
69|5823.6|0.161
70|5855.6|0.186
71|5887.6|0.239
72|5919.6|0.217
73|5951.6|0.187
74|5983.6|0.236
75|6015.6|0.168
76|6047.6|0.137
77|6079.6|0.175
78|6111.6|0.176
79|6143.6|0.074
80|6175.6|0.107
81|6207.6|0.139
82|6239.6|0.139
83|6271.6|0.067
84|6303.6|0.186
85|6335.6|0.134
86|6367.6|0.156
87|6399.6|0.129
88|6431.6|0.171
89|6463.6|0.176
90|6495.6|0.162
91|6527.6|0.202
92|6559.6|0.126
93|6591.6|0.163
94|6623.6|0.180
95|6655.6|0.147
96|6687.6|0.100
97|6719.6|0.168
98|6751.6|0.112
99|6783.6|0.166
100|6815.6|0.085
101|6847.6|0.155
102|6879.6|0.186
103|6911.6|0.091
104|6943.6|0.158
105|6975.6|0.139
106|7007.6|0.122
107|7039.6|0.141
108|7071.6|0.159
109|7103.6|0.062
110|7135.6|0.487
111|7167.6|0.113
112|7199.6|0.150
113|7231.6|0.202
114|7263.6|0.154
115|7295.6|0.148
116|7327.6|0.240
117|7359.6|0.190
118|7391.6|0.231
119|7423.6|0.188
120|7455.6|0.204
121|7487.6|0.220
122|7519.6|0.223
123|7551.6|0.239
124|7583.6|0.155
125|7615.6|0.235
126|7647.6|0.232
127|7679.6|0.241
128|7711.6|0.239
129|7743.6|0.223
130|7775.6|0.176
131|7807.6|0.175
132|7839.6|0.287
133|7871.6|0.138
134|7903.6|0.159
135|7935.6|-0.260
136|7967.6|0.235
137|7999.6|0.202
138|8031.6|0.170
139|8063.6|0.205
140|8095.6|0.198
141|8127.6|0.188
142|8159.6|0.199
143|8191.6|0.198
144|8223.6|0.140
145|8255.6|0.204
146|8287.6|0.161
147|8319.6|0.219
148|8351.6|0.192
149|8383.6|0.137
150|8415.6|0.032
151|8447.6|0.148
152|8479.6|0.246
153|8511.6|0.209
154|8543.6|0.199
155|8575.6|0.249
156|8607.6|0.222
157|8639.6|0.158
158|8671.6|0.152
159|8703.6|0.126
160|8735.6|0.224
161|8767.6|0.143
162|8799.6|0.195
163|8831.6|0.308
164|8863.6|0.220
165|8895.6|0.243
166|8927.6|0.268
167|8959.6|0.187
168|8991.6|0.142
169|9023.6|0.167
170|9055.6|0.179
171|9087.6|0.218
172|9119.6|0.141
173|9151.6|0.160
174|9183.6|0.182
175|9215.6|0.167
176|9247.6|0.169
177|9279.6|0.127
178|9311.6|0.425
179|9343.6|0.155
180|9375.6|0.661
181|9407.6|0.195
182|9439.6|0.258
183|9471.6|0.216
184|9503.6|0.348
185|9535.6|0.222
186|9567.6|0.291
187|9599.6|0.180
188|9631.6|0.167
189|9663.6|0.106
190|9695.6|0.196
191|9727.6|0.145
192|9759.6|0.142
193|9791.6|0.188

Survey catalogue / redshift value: 0.913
